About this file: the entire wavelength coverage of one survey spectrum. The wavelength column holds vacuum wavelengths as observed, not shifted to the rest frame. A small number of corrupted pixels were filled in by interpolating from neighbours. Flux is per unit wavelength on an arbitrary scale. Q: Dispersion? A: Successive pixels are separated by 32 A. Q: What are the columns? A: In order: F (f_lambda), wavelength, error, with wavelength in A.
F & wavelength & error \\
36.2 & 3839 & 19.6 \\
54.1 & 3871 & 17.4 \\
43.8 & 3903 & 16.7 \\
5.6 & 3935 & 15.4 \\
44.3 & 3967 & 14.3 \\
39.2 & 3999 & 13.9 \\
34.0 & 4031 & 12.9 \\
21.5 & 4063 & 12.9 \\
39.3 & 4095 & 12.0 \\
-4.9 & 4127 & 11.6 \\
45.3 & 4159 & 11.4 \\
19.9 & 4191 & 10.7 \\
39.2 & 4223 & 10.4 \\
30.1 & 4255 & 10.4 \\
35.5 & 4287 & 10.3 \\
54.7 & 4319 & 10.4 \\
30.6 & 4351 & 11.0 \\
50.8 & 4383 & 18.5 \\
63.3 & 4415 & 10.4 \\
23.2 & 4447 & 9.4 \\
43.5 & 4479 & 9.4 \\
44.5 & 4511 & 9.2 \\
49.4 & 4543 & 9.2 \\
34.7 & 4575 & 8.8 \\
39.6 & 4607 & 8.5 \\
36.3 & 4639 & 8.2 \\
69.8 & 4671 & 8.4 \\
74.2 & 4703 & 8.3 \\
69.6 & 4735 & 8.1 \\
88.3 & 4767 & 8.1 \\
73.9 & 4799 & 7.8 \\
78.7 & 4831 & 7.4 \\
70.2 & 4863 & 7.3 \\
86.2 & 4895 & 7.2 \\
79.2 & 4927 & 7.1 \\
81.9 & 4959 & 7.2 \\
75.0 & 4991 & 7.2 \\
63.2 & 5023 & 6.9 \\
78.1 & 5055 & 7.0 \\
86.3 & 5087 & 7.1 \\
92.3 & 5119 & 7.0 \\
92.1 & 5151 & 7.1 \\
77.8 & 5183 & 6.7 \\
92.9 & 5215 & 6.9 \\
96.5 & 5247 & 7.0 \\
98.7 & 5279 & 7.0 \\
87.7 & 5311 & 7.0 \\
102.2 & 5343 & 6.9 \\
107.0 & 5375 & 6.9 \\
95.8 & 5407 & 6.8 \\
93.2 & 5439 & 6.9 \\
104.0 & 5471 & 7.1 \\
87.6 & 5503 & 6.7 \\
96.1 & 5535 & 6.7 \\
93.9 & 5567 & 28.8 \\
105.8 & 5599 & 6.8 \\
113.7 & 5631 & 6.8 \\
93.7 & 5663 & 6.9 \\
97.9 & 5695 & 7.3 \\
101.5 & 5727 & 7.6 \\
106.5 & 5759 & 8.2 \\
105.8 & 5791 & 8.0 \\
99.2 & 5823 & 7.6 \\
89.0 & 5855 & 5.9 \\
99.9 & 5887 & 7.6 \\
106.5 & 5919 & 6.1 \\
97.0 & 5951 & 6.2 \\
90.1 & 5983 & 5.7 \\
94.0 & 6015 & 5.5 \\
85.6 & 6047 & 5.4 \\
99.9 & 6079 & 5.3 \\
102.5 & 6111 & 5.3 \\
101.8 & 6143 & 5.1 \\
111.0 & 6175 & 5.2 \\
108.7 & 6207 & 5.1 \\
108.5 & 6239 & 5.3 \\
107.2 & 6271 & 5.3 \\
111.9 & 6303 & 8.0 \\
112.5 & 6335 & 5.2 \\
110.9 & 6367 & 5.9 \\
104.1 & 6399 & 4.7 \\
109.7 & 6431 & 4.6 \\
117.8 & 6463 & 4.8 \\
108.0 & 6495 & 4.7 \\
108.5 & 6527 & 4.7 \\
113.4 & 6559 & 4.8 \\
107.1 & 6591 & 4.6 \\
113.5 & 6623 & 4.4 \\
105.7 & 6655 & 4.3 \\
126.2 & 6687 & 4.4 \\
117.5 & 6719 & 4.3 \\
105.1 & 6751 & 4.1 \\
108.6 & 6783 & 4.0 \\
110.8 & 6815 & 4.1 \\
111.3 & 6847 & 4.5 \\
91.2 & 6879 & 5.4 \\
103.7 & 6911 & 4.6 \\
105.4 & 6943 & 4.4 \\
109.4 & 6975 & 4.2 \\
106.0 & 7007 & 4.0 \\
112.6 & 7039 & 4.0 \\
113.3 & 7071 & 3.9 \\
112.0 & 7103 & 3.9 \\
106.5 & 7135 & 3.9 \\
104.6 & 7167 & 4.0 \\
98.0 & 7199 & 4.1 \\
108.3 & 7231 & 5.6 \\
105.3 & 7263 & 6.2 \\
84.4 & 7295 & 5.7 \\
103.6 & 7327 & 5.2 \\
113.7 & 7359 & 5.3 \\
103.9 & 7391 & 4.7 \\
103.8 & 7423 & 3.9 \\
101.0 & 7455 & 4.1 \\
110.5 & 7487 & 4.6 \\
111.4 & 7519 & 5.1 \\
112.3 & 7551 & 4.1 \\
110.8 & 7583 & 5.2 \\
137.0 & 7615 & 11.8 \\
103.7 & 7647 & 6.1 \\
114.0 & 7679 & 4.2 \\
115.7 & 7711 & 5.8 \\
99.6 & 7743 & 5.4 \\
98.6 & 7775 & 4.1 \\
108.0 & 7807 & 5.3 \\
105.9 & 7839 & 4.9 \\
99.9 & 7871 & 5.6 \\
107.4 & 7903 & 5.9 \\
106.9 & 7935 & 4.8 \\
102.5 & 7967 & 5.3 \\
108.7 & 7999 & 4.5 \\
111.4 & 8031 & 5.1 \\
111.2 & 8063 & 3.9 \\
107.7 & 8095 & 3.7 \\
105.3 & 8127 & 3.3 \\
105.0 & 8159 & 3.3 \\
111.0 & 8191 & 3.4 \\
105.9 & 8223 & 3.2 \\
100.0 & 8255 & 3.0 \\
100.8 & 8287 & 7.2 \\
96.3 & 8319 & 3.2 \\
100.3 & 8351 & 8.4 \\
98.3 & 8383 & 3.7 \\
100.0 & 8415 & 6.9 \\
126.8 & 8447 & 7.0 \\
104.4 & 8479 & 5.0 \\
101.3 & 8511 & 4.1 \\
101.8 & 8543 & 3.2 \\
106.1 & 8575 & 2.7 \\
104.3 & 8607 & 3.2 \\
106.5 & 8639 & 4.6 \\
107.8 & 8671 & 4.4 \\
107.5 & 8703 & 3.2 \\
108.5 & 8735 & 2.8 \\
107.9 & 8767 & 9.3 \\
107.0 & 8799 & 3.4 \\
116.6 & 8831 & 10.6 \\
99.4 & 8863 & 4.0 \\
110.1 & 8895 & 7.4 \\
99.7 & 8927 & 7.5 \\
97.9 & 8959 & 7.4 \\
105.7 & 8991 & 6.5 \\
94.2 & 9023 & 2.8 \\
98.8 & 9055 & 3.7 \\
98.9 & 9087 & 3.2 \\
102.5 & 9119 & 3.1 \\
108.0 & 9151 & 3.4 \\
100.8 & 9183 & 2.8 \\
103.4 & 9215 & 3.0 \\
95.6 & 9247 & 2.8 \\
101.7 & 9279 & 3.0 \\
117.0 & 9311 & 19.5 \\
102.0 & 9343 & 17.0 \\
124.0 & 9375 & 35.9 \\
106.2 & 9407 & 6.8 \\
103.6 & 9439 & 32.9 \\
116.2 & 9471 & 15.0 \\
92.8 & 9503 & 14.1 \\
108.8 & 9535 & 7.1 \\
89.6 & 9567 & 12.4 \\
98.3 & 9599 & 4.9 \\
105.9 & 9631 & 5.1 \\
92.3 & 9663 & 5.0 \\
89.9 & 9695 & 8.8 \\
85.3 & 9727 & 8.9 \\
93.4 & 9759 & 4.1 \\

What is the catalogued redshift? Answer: 0.166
